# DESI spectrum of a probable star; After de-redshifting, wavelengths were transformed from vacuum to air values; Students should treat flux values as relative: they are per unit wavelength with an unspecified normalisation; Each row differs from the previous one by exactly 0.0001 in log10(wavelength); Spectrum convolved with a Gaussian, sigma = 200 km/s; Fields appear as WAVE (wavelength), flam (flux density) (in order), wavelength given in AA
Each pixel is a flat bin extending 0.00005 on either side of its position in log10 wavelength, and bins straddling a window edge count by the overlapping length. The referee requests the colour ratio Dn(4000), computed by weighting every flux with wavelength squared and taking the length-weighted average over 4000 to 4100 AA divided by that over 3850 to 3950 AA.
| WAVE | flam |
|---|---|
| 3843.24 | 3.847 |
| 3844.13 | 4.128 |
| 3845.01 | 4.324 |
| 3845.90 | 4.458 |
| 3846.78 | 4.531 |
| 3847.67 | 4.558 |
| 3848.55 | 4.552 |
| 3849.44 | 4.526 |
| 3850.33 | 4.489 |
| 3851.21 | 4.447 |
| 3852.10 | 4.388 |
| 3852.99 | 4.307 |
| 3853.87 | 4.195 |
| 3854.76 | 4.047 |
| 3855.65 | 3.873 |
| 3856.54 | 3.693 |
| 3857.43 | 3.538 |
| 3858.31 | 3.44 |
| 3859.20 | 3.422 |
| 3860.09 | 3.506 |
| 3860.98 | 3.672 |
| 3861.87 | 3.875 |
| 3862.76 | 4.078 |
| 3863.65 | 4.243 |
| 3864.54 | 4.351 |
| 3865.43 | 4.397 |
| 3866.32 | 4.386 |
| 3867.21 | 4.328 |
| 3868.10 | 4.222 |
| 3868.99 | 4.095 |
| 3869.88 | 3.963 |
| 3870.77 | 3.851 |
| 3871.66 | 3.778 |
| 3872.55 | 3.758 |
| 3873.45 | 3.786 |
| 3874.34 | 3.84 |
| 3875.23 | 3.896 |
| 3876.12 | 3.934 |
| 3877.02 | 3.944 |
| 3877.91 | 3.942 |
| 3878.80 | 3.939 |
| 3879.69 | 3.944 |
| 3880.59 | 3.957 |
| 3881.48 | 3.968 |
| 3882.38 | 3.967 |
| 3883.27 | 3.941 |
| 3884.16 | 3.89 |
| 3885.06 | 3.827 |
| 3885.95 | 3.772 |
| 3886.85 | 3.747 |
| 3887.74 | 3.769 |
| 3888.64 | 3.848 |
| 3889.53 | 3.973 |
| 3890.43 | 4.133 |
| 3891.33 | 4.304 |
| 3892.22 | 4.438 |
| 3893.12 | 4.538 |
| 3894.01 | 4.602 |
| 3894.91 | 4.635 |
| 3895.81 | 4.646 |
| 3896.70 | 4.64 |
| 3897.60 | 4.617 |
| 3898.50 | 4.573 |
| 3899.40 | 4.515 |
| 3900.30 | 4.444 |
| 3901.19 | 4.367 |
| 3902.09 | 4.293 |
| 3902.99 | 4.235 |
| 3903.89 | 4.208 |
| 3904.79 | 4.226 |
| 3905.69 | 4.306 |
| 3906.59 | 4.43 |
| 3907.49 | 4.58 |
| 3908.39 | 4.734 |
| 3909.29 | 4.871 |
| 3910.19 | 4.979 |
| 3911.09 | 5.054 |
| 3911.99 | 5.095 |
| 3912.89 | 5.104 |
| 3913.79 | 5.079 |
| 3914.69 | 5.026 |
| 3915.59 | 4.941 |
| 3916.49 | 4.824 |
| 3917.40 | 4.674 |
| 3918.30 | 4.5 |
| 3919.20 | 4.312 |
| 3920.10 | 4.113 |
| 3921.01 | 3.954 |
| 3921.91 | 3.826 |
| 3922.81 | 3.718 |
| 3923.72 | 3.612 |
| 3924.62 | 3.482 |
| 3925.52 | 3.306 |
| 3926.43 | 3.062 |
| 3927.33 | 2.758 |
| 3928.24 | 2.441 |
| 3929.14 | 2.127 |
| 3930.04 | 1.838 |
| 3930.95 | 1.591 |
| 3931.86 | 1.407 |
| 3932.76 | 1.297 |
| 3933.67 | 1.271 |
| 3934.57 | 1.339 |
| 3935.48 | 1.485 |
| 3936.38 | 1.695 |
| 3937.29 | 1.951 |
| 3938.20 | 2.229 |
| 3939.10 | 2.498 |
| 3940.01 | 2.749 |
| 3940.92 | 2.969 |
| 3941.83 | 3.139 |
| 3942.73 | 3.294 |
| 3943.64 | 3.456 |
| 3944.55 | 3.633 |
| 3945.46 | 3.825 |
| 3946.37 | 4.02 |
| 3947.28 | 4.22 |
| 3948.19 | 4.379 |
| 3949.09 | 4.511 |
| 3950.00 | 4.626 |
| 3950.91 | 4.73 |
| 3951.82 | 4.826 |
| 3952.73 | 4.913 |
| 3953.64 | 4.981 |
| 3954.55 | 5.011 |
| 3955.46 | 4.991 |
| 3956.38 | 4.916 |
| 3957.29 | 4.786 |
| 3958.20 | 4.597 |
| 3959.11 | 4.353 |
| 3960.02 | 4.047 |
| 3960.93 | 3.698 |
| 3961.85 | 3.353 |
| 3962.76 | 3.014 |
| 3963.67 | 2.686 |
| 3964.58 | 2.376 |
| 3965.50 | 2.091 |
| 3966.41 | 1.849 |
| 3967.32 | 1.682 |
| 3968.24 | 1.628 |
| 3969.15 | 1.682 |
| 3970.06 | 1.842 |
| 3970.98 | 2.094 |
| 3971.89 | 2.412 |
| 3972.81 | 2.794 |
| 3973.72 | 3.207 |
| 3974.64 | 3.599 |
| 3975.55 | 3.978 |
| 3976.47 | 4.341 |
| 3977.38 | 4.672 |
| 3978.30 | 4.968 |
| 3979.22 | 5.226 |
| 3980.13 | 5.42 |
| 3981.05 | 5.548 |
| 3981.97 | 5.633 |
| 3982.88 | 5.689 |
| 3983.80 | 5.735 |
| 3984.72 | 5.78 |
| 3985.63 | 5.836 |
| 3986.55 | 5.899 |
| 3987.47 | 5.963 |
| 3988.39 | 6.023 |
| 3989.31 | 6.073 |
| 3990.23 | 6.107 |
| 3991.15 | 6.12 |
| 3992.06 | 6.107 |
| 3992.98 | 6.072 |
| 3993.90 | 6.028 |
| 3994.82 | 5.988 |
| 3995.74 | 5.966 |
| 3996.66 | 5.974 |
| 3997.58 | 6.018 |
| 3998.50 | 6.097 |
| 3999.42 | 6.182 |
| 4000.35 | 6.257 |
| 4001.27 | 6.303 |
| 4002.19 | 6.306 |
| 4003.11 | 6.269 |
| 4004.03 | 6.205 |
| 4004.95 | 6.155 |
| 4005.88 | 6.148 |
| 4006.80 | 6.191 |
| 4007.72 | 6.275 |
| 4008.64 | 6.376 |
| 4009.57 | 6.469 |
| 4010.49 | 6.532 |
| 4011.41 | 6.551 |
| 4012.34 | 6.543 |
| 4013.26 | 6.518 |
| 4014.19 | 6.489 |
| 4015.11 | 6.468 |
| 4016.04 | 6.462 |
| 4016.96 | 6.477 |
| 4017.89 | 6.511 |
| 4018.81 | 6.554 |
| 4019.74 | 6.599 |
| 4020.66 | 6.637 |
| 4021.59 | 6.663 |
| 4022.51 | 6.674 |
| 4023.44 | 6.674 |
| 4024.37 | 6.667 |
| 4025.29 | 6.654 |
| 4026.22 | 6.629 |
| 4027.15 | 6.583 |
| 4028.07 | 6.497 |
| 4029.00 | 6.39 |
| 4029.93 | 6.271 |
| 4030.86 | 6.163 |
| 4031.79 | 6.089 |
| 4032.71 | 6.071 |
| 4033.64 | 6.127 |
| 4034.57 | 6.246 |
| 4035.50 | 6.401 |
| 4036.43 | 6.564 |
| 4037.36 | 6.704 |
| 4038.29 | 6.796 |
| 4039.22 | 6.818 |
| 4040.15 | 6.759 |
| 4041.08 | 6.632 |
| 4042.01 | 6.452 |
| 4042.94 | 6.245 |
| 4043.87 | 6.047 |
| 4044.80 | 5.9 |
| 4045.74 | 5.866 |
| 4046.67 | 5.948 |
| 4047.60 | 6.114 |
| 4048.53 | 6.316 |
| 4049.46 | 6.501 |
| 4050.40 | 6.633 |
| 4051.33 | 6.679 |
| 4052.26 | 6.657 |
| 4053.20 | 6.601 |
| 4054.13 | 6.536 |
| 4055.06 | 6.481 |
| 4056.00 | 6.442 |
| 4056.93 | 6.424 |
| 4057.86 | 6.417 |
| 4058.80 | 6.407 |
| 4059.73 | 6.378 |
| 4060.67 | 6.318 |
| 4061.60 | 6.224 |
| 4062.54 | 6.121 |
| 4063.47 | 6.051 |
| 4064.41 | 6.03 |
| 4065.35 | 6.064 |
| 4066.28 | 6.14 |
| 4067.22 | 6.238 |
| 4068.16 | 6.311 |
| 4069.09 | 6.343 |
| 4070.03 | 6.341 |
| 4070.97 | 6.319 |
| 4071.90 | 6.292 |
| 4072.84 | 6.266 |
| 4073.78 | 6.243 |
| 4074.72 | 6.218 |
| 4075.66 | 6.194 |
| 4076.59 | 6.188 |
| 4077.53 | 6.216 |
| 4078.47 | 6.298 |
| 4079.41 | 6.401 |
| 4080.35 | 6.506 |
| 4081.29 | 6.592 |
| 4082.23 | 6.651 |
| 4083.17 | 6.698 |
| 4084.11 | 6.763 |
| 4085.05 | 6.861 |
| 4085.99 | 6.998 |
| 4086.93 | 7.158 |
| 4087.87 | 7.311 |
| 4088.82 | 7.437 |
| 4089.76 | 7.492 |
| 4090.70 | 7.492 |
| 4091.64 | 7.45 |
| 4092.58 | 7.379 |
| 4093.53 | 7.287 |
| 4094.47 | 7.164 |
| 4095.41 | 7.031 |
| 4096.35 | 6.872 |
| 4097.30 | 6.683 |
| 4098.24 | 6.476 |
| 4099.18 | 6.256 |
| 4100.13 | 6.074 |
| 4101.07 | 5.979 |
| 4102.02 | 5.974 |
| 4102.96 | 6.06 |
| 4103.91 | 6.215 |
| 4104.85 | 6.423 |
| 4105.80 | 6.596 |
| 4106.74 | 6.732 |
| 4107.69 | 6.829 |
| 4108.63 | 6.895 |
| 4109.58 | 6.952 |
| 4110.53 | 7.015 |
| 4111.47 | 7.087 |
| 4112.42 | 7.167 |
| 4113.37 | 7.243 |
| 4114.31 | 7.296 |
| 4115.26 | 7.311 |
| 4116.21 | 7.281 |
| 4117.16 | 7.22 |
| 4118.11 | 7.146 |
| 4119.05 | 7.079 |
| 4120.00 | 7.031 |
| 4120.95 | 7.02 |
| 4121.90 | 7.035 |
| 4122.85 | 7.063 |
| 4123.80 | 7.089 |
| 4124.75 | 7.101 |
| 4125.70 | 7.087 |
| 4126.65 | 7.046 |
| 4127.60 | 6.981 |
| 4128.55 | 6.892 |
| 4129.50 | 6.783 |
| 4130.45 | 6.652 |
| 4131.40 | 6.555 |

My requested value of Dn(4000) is 1.8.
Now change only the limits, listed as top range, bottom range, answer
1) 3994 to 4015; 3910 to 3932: 1.72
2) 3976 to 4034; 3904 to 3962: 1.70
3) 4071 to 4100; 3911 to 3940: 2.28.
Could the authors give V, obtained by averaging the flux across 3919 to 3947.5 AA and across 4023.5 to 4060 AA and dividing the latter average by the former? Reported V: 2.29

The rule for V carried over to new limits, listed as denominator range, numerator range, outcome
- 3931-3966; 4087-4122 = 2.05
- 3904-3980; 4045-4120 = 1.85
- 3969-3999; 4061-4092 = 1.30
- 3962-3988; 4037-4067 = 1.65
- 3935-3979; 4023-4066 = 1.85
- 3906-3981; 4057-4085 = 1.77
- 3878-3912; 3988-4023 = 1.46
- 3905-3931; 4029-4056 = 1.58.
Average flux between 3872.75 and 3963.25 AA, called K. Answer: 3.88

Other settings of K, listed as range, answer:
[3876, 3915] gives 4.34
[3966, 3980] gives 3.13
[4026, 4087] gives 6.39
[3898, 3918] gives 4.66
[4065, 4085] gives 6.36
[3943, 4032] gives 5.19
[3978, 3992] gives 5.76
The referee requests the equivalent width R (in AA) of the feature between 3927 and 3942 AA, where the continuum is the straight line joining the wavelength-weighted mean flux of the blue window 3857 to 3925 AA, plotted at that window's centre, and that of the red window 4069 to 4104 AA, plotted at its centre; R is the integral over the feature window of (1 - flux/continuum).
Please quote 8.6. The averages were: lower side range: 4.21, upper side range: 6.64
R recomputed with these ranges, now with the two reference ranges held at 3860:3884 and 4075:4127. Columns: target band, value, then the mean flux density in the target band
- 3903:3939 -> 8.2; 3.52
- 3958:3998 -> 7.0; 4.41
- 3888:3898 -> -0.3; 4.38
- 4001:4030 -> -3.4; 6.47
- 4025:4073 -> -1.2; 6.35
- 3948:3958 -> 0.4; 4.8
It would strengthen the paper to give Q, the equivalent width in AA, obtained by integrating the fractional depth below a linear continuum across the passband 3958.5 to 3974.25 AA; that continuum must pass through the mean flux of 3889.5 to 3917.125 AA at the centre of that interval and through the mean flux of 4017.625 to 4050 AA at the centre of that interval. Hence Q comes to 8.09 AA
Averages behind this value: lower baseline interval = 4.6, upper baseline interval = 6.42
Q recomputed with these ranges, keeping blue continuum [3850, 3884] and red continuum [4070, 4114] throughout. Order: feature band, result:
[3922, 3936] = 7.02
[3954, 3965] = 2.36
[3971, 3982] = 2.36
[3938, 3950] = 3.40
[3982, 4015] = -3.39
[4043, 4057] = -0.32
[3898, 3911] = -0.18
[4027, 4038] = -0.66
